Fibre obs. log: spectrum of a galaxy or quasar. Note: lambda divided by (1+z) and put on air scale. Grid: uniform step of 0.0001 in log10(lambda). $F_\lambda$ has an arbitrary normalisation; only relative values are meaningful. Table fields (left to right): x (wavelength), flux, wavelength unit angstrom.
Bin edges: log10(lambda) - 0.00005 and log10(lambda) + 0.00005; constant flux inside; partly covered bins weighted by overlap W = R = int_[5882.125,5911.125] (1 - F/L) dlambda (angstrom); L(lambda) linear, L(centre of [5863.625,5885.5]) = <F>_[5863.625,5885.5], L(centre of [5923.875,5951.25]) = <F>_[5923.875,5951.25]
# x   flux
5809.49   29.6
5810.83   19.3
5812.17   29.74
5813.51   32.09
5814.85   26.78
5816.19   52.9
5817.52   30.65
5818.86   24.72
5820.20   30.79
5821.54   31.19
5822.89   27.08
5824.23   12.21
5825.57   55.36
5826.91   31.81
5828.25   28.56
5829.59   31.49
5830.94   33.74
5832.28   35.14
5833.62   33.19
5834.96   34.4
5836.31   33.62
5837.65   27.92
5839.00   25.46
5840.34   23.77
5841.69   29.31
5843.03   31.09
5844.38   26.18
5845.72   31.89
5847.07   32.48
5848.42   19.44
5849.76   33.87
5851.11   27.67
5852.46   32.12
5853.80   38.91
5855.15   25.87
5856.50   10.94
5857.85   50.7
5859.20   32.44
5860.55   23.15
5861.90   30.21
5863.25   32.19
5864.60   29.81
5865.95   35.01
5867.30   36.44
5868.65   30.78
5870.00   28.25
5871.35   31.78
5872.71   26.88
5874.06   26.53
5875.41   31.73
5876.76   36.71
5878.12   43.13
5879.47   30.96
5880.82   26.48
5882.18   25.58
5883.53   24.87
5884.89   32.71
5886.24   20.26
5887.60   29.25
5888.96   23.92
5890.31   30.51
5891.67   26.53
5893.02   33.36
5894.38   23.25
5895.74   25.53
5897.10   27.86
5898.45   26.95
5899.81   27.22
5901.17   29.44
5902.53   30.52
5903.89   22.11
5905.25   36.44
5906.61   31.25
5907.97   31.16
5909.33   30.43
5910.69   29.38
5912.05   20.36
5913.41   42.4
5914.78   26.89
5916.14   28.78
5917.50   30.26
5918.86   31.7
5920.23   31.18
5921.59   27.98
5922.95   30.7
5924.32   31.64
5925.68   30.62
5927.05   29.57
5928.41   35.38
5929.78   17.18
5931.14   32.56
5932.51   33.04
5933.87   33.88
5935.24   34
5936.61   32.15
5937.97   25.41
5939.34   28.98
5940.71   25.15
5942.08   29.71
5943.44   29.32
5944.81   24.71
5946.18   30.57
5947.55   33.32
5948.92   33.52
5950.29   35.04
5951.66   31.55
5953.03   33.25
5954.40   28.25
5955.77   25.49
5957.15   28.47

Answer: 2.5 angstrom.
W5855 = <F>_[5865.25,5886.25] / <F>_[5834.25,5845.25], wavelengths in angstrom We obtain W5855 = 1.06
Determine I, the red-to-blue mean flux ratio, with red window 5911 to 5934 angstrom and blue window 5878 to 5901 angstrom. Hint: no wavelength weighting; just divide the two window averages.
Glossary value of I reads 1.08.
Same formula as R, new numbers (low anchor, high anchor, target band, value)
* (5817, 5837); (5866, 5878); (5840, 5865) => 1.7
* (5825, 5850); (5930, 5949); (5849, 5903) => 2.0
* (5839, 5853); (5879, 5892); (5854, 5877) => -2.3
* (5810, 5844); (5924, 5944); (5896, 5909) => 0.4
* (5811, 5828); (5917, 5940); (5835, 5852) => 1.4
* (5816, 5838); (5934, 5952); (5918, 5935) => 0.0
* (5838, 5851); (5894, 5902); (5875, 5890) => -1.3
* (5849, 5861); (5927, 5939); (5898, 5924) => 0.6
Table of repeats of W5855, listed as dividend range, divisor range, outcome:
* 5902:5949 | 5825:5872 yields 0.96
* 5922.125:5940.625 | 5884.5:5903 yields 1.10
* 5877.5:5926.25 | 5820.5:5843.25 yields 0.95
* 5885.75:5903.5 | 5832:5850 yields 0.92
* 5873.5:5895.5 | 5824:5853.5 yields 0.94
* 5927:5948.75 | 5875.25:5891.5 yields 1.01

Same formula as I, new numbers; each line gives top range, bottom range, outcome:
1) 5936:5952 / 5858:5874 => 0.96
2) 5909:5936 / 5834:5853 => 1.04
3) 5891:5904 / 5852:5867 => 0.88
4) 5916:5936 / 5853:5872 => 0.98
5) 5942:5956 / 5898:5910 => 1.04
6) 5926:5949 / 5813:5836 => 0.92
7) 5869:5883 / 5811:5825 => 1.04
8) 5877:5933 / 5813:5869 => 0.94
